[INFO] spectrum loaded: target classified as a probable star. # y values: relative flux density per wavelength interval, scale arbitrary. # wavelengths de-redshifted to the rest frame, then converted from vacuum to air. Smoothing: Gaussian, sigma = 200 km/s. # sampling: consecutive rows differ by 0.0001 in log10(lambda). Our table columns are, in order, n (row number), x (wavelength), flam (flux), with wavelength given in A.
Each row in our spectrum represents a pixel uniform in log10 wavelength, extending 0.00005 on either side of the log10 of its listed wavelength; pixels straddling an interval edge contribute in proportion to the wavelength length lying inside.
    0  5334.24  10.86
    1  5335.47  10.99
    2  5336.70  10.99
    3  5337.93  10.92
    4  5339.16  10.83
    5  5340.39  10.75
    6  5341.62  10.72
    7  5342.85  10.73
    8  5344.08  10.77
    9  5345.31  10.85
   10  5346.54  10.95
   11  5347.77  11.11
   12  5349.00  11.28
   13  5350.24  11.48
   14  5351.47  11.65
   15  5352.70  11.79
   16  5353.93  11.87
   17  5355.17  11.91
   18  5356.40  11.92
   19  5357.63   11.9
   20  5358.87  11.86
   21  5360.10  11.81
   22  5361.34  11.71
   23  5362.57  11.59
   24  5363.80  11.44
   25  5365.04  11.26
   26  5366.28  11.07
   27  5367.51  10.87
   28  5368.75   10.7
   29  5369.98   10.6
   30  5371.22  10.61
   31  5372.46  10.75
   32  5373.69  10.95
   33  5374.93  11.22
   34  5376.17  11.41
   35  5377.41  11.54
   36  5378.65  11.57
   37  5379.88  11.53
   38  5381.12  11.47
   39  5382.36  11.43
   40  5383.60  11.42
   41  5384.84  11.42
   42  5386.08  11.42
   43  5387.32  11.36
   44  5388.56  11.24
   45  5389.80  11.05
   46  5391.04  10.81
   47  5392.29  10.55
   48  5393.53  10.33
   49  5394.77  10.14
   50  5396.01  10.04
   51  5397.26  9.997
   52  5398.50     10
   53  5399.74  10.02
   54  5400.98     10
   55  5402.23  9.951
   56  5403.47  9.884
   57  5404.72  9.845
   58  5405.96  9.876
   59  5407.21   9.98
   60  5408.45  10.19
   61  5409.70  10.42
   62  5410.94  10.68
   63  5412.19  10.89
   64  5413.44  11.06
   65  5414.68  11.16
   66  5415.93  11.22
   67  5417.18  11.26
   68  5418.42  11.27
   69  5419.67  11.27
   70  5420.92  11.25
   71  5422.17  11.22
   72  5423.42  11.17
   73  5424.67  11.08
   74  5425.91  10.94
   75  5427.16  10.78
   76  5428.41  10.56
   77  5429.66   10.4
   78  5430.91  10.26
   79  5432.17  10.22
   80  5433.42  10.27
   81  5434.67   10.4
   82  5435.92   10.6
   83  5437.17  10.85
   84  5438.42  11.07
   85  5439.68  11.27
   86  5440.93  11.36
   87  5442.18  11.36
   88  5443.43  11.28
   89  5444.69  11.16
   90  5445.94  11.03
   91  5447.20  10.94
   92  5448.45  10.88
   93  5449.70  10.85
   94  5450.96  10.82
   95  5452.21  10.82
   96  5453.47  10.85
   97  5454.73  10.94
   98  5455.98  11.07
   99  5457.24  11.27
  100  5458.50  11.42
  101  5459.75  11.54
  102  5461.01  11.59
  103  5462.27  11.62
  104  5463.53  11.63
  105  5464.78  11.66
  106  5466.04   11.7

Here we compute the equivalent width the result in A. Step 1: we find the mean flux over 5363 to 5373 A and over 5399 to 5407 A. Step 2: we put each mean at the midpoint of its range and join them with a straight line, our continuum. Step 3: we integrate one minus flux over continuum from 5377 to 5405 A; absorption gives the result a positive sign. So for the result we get -1.3 A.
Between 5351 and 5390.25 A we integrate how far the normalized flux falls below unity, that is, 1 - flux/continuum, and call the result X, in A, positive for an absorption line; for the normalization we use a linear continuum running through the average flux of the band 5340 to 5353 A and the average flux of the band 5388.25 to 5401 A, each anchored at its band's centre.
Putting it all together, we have -2.4 A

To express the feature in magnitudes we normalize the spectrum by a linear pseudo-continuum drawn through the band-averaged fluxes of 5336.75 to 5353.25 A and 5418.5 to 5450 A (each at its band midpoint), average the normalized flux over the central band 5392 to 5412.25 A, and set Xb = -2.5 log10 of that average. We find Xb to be 0.08 mag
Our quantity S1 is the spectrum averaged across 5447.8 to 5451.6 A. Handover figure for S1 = 10.9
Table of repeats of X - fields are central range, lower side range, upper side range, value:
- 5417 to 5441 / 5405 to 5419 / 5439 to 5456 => 0.0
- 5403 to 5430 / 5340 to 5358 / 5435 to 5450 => 0.9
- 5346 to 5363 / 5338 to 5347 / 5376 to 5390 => -1.0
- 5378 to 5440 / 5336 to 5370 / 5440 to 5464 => 2.7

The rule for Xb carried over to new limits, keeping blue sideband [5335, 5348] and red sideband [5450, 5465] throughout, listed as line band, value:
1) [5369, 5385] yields -0.02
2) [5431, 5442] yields 0.04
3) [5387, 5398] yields 0.05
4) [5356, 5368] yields -0.06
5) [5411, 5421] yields 0.00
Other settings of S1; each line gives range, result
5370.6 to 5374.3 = 10.8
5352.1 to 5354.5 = 11.8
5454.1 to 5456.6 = 11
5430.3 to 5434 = 10.2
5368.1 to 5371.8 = 10.6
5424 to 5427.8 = 11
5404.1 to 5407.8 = 9.9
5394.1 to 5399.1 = 10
